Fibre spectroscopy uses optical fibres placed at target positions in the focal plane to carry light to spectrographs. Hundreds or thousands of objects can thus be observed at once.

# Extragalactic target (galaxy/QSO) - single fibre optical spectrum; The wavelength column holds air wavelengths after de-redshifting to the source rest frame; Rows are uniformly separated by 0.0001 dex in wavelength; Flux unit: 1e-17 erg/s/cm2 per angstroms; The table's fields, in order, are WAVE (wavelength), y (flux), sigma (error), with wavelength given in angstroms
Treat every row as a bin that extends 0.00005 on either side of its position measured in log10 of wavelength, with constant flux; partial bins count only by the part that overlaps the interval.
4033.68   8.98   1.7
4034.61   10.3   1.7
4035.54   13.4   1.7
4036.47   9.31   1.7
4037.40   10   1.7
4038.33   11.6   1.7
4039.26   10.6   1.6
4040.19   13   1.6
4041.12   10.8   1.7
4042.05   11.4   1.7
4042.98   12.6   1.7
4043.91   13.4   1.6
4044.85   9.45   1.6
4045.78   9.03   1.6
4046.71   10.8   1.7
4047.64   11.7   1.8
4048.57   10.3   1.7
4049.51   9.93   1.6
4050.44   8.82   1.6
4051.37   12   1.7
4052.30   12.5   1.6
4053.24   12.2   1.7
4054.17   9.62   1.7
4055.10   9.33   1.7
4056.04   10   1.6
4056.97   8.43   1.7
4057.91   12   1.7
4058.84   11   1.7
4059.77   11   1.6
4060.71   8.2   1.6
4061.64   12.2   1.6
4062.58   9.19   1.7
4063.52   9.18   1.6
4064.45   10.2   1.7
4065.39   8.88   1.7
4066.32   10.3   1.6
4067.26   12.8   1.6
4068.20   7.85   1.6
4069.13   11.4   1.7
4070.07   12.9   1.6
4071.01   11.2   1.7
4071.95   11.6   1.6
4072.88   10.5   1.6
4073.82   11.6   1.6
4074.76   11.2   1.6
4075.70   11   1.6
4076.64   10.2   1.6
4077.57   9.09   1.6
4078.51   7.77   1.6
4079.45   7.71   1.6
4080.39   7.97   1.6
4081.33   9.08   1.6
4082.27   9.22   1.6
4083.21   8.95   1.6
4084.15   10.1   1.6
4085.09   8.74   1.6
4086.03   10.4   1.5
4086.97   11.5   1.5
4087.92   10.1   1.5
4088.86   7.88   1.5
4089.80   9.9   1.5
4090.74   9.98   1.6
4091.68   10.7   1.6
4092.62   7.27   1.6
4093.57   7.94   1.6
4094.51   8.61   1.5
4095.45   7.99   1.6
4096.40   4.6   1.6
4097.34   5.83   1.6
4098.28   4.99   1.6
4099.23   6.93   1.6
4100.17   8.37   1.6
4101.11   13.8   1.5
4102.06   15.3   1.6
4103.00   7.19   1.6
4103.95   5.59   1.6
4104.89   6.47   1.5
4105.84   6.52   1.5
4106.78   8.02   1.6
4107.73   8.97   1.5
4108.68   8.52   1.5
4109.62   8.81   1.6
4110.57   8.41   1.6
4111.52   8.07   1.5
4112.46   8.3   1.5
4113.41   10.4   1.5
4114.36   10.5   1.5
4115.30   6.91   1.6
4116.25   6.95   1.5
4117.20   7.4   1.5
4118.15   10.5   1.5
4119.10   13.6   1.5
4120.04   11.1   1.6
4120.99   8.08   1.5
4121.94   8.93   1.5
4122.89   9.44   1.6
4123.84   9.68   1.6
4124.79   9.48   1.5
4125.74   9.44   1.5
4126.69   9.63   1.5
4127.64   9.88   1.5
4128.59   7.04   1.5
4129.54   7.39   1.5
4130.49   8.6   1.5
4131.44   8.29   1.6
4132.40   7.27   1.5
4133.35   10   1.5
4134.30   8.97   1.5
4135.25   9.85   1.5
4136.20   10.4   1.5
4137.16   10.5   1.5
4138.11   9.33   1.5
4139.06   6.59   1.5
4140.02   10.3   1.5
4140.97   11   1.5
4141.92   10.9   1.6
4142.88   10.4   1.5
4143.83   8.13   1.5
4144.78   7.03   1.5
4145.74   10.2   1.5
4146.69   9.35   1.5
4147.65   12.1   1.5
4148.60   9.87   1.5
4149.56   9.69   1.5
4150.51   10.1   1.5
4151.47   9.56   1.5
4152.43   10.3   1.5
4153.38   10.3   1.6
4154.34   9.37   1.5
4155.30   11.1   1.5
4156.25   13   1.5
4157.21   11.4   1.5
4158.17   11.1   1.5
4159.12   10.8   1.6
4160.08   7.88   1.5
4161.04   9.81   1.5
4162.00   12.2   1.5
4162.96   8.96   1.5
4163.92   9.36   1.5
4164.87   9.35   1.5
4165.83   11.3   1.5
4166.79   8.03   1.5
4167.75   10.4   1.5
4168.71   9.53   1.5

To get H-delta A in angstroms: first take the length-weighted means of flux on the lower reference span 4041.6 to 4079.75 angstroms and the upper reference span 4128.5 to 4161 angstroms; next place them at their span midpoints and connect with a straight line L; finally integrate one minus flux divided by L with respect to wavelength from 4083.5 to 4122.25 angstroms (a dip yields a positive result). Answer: 5.0 angstroms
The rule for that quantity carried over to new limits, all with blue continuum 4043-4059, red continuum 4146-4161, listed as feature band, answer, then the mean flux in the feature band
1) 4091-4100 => 2.8 angstroms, 7.31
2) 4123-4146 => 2.8 angstroms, 9.17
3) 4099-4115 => 2.5 angstroms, 8.85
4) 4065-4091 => 1.5 angstroms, 10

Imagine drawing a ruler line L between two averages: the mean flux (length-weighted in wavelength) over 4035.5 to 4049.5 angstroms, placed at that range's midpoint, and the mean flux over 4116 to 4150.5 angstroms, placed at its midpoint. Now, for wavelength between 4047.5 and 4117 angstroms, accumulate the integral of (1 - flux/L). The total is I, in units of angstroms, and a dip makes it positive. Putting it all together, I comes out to 6.1 angstroms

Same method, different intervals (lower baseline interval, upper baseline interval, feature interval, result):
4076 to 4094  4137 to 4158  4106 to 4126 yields 1.1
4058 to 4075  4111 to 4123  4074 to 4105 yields 3.4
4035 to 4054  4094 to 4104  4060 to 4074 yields -0.9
